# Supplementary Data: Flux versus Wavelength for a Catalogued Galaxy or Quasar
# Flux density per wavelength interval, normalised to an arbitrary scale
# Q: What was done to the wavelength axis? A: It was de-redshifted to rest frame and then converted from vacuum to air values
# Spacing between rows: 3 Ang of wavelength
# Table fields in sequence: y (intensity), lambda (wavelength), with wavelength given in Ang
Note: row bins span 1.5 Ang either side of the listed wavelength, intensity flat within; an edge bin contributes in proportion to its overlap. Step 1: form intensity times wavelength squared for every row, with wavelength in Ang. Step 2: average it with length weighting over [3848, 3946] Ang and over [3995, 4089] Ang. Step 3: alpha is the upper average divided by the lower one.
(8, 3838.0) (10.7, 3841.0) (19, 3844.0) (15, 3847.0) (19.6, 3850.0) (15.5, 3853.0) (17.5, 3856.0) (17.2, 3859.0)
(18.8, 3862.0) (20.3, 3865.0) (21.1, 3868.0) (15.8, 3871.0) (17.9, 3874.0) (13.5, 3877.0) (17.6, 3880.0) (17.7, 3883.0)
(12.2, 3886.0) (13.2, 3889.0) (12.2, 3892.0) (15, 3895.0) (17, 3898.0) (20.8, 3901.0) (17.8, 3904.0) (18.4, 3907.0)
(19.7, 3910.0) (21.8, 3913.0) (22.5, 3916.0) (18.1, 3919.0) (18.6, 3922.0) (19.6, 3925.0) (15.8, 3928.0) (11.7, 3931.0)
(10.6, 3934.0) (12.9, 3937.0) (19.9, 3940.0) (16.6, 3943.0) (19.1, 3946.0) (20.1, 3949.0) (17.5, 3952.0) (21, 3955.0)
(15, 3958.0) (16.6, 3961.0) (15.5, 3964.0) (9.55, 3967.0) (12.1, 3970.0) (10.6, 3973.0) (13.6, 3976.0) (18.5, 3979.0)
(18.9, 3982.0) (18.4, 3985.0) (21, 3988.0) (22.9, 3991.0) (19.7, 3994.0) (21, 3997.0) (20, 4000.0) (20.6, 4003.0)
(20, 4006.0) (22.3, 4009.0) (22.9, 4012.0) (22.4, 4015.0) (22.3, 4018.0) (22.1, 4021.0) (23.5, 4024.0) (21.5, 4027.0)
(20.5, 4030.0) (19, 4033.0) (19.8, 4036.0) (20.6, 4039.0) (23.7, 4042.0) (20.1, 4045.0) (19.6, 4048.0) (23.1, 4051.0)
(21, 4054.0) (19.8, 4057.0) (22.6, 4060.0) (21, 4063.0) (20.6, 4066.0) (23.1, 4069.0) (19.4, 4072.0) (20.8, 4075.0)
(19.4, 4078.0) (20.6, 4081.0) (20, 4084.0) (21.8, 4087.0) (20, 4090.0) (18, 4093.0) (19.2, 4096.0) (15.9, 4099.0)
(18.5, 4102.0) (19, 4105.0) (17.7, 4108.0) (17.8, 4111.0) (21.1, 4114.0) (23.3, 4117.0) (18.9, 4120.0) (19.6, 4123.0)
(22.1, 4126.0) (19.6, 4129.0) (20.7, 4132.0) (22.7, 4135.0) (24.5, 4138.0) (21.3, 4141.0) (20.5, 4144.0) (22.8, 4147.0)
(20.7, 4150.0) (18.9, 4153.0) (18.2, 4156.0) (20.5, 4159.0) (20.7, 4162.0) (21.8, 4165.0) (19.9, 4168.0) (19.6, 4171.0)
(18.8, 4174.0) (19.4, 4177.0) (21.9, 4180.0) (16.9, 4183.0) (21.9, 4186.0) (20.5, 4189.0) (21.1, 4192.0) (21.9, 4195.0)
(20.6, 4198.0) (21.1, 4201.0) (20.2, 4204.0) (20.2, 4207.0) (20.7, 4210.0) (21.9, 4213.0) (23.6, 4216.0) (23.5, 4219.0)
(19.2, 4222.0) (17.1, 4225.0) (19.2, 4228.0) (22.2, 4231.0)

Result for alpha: 1.33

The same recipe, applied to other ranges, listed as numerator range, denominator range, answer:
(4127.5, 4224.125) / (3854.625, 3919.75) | 1.37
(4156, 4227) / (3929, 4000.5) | 1.37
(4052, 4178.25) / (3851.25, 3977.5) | 1.35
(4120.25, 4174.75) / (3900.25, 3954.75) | 1.29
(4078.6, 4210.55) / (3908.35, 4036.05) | 1.19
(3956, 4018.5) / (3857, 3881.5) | 1.09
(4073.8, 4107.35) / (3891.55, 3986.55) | 1.24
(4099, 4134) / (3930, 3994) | 1.30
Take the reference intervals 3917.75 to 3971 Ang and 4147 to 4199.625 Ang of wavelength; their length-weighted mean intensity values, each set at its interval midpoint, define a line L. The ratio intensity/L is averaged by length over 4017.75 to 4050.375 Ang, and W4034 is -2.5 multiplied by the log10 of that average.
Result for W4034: -0.19 mag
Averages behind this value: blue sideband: 16.2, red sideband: 20.3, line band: 21.2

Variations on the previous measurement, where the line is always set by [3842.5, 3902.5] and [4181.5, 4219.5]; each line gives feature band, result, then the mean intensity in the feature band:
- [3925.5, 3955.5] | 0.079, 16.5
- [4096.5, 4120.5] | 0.046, 19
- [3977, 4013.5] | -0.112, 20.4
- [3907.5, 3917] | -0.205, 21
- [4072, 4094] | -0.031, 20.1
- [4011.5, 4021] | -0.199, 22.4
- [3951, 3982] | 0.190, 15.1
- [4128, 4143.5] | -0.080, 21.7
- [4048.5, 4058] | -0.111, 21.2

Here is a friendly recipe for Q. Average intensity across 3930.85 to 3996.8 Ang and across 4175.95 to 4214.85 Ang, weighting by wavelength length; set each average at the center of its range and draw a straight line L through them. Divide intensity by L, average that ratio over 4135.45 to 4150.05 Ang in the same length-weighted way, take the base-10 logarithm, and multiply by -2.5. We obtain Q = -0.12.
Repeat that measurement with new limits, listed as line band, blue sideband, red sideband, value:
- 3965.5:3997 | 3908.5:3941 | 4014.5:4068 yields 0.156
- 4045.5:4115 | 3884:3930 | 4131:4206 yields -0.023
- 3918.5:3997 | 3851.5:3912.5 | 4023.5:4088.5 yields 0.122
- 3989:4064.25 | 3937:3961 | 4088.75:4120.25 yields -0.151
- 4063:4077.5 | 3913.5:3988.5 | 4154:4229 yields -0.133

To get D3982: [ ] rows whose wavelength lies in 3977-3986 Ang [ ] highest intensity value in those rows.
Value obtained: 18.9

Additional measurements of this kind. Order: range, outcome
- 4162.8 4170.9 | 21.8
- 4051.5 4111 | 23.1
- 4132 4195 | 24.5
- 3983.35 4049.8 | 23.7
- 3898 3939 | 22.5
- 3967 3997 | 22.9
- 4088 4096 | 20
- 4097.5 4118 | 23.3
